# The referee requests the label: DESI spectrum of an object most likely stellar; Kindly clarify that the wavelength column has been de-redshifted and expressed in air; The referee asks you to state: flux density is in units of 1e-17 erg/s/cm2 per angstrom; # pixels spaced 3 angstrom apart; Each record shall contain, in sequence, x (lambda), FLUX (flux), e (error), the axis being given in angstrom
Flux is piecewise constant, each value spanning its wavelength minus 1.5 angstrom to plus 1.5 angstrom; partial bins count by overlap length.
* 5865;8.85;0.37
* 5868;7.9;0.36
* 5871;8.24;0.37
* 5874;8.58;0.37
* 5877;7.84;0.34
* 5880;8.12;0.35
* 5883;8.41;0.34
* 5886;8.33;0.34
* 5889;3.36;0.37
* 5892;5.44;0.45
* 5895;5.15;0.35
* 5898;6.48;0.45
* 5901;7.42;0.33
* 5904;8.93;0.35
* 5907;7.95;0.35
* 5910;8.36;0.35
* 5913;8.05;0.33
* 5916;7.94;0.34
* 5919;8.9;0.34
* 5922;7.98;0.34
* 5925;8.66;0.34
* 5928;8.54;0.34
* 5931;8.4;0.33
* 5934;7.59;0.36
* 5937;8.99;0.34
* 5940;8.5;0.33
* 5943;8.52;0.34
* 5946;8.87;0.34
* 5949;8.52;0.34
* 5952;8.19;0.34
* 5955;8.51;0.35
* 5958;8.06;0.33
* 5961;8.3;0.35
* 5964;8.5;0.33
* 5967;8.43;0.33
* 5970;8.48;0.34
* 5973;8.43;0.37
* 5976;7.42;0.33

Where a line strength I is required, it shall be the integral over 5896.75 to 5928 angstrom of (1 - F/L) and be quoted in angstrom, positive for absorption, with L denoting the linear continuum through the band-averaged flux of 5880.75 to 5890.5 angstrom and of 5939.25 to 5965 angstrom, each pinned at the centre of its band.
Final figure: -2.6 angstrom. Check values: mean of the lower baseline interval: 6.81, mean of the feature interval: 8.1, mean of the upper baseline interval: 8.44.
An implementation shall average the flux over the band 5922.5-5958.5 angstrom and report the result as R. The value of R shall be 8.44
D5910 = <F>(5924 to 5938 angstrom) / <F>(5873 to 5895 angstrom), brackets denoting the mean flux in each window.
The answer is 1.2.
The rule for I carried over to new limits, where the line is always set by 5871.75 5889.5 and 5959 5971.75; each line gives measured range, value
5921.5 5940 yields -0.61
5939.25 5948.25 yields -0.44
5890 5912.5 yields 2.35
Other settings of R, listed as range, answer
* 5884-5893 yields 5.88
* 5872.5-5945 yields 7.78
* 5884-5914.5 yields 6.97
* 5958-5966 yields 8.34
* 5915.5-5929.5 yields 8.44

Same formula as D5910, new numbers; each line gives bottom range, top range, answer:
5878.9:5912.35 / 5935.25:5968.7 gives 1.20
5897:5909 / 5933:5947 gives 1.10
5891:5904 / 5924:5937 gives 1.29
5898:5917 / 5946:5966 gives 1.05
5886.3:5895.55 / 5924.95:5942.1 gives 1.66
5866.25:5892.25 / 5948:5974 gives 1.12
